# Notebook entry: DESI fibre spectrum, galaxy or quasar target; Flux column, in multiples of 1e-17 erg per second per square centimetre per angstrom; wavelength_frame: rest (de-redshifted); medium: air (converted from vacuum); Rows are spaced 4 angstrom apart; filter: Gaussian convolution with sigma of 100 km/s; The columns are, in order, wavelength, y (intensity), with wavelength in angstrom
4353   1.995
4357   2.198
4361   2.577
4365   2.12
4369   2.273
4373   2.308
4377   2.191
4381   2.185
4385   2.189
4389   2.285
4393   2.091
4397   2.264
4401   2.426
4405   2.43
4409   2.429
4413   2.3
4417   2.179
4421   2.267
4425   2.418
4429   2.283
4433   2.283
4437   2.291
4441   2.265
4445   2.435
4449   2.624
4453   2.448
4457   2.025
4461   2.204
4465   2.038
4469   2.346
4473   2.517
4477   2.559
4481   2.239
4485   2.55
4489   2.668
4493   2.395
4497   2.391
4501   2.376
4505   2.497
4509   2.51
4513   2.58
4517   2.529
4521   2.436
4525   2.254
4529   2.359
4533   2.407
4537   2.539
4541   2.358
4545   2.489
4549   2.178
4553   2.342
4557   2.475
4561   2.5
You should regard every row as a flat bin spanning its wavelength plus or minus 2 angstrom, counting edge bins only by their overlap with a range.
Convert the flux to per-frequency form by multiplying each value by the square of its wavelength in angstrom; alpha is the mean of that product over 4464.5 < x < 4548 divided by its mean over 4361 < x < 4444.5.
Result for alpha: 1.1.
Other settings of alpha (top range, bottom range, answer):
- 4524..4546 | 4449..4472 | 1.10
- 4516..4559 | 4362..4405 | 1.14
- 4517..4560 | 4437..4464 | 1.07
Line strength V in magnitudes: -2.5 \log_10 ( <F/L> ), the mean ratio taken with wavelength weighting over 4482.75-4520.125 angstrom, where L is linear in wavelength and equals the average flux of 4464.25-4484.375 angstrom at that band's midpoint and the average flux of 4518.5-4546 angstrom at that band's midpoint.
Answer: -0.05 mag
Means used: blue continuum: 2.37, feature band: 2.5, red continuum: 2.41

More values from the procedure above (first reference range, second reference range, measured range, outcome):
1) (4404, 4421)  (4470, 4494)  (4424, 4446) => 0.02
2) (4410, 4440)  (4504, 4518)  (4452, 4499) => 0.03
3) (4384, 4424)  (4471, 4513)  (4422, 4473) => 0.03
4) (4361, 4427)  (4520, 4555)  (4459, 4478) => 0.00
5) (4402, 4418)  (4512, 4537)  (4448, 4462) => 0.03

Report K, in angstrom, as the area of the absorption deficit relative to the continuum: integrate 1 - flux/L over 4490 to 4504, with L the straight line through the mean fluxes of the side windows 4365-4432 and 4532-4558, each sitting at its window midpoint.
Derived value -0.35 angstrom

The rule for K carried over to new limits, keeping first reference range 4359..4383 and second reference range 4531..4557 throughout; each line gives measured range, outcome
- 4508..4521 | -0.8 angstrom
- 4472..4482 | -0.4 angstrom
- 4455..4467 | 1.3 angstrom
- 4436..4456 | -0.6 angstrom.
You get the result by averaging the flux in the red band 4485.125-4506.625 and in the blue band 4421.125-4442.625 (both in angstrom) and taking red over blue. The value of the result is 1.07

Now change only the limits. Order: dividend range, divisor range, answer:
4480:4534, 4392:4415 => 1.05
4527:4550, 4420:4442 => 1.04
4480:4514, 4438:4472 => 1.07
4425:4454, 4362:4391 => 1.06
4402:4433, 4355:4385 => 1.03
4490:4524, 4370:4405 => 1.09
